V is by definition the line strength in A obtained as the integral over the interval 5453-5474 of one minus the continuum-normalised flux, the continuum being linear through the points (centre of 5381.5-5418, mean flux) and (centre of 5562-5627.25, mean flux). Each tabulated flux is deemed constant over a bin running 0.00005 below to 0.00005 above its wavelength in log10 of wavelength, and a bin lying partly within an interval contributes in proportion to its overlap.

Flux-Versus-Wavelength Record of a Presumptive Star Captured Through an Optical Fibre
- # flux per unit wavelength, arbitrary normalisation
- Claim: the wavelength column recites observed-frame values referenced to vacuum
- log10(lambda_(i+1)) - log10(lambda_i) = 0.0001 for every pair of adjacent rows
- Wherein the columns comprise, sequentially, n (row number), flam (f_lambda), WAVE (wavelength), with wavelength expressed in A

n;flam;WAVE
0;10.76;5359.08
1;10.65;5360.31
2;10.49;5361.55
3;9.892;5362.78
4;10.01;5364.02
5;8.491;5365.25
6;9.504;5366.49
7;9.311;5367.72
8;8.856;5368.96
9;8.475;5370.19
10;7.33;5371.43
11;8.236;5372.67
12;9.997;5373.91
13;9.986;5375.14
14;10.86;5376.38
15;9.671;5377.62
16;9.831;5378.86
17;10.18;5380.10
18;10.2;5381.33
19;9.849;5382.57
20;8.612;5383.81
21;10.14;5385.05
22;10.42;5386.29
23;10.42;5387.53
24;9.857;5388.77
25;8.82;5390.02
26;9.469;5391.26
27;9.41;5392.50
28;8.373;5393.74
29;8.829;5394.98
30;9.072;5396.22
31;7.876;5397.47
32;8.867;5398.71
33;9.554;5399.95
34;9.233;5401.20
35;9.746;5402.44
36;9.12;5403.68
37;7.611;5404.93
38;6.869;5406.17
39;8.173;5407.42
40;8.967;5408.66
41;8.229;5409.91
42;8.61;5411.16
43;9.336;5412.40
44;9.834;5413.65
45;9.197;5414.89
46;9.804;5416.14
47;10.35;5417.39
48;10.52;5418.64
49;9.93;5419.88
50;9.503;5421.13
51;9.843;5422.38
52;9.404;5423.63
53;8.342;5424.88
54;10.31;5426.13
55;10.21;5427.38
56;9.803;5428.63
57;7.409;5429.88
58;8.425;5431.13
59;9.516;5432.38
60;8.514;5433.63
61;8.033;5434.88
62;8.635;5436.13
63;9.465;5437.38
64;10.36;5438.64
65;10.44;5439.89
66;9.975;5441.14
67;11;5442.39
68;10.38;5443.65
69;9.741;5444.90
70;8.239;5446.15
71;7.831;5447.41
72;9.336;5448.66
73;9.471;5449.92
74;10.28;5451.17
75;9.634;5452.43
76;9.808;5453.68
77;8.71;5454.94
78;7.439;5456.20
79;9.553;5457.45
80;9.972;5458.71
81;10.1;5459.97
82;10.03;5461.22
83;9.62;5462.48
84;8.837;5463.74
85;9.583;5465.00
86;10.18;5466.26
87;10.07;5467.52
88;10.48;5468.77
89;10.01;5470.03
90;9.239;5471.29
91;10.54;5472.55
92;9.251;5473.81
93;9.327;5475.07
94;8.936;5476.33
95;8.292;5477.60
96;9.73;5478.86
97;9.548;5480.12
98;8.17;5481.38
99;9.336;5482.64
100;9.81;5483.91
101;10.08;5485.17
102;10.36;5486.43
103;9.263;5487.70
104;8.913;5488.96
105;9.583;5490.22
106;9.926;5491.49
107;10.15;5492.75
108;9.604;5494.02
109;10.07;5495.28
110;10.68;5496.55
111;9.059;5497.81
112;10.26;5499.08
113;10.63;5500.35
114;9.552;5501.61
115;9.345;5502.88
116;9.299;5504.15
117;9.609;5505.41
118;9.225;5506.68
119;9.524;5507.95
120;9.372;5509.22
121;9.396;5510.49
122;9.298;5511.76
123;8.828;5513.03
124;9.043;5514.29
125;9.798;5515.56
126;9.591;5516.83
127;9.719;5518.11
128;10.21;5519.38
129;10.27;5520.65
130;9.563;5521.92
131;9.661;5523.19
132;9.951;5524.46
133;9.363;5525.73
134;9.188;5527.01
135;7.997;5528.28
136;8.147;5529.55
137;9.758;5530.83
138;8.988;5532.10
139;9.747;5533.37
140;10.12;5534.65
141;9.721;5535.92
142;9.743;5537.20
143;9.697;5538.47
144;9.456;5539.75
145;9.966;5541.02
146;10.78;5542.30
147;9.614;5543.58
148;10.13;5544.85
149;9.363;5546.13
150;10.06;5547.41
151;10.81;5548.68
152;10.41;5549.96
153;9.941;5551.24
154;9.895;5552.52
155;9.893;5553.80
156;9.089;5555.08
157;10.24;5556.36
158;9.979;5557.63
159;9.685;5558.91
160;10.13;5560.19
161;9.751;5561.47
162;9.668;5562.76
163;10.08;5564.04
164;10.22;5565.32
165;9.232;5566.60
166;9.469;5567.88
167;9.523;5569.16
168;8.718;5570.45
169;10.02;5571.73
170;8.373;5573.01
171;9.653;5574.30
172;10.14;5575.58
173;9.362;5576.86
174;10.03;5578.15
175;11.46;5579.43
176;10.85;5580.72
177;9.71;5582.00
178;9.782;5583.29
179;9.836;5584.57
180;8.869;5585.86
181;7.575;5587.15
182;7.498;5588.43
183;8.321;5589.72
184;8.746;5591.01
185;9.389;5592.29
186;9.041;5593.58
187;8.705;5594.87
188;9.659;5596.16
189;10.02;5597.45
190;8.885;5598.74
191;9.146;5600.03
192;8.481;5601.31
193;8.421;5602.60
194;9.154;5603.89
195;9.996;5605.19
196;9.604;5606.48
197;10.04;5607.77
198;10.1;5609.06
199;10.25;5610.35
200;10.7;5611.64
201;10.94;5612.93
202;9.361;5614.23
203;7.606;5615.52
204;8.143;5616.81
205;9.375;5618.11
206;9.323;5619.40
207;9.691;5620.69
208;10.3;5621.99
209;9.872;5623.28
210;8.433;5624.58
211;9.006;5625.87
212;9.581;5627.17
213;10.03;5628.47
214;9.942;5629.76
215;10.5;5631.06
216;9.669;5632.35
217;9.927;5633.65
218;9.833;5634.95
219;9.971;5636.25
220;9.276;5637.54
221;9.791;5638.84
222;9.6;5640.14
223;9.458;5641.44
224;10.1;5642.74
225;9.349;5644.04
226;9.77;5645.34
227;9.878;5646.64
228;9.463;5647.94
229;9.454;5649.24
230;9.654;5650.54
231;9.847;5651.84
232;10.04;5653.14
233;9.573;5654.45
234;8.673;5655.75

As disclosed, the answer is -0.9 A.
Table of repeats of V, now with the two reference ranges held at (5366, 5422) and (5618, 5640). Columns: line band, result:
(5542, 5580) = -1.1 A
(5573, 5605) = 1.1 A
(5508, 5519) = 0.1 A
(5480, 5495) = -0.2 A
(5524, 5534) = 0.4 A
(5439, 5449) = -0.3 A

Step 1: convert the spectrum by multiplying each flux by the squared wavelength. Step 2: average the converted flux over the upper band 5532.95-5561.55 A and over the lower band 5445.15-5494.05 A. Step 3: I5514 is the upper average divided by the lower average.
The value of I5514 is 1.08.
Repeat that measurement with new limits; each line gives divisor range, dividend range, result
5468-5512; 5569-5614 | 1.02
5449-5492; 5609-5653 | 1.07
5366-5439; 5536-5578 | 1.12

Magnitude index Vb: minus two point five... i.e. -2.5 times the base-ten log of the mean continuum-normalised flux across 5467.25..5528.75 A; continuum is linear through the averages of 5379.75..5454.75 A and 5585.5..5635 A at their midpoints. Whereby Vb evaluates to -0.03 mag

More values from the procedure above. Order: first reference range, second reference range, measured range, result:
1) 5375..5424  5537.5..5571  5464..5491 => 0.01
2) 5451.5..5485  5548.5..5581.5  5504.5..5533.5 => 0.03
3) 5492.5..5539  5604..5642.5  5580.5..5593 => 0.07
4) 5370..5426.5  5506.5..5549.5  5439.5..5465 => -0.01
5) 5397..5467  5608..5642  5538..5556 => -0.05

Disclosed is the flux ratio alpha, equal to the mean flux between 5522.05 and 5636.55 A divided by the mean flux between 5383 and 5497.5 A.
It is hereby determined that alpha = 1.02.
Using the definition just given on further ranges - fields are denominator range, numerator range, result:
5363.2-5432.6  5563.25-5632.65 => 1.02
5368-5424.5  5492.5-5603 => 1.03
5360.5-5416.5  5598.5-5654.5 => 1.04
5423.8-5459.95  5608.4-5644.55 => 1.03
